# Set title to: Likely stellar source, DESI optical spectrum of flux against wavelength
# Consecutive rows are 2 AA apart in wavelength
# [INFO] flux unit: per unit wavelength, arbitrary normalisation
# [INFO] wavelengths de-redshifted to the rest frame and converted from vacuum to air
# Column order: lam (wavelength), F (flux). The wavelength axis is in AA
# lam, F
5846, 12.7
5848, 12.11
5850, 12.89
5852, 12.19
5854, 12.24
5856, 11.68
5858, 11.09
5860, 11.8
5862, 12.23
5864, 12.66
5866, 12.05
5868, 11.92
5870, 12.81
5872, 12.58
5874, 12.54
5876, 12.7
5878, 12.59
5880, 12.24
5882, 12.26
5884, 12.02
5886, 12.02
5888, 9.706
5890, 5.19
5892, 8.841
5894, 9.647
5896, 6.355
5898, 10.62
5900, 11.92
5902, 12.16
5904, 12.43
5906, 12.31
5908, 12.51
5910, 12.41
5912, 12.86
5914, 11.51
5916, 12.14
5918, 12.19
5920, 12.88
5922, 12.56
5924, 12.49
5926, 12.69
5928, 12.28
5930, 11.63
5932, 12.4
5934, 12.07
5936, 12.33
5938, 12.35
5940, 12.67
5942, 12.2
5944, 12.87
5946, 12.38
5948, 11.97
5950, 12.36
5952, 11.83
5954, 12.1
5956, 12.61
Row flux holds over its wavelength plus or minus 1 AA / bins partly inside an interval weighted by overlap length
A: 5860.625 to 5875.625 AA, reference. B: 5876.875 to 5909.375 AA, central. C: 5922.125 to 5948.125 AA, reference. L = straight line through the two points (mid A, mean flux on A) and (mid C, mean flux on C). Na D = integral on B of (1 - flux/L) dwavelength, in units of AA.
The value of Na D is 4.1 AA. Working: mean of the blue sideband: 12.4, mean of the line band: 10.8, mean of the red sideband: 12.4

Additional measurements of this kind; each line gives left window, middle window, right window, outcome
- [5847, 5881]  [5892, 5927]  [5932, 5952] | 1.8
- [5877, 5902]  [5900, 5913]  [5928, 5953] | -1.7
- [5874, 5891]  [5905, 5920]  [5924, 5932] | -0.5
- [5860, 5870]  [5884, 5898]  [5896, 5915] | 3.4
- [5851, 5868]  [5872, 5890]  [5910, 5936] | 0.6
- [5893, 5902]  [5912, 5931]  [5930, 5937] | -1.5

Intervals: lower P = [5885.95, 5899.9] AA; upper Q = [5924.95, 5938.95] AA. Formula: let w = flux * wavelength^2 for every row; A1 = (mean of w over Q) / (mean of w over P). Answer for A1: 1.4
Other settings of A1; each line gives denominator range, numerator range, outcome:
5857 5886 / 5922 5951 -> 1.03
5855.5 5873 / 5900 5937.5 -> 1.04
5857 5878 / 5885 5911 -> 0.86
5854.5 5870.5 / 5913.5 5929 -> 1.05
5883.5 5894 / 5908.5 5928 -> 1.33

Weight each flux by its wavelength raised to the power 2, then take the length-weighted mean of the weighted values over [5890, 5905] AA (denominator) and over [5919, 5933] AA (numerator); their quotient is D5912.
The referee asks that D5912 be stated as 1.26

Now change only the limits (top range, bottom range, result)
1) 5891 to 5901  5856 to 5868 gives 0.80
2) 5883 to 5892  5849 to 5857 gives 0.80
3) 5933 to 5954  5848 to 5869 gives 1.05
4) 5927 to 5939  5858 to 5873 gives 1.02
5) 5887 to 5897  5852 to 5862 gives 0.68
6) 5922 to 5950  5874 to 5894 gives 1.16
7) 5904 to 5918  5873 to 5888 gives 1.02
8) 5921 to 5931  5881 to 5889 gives 1.09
